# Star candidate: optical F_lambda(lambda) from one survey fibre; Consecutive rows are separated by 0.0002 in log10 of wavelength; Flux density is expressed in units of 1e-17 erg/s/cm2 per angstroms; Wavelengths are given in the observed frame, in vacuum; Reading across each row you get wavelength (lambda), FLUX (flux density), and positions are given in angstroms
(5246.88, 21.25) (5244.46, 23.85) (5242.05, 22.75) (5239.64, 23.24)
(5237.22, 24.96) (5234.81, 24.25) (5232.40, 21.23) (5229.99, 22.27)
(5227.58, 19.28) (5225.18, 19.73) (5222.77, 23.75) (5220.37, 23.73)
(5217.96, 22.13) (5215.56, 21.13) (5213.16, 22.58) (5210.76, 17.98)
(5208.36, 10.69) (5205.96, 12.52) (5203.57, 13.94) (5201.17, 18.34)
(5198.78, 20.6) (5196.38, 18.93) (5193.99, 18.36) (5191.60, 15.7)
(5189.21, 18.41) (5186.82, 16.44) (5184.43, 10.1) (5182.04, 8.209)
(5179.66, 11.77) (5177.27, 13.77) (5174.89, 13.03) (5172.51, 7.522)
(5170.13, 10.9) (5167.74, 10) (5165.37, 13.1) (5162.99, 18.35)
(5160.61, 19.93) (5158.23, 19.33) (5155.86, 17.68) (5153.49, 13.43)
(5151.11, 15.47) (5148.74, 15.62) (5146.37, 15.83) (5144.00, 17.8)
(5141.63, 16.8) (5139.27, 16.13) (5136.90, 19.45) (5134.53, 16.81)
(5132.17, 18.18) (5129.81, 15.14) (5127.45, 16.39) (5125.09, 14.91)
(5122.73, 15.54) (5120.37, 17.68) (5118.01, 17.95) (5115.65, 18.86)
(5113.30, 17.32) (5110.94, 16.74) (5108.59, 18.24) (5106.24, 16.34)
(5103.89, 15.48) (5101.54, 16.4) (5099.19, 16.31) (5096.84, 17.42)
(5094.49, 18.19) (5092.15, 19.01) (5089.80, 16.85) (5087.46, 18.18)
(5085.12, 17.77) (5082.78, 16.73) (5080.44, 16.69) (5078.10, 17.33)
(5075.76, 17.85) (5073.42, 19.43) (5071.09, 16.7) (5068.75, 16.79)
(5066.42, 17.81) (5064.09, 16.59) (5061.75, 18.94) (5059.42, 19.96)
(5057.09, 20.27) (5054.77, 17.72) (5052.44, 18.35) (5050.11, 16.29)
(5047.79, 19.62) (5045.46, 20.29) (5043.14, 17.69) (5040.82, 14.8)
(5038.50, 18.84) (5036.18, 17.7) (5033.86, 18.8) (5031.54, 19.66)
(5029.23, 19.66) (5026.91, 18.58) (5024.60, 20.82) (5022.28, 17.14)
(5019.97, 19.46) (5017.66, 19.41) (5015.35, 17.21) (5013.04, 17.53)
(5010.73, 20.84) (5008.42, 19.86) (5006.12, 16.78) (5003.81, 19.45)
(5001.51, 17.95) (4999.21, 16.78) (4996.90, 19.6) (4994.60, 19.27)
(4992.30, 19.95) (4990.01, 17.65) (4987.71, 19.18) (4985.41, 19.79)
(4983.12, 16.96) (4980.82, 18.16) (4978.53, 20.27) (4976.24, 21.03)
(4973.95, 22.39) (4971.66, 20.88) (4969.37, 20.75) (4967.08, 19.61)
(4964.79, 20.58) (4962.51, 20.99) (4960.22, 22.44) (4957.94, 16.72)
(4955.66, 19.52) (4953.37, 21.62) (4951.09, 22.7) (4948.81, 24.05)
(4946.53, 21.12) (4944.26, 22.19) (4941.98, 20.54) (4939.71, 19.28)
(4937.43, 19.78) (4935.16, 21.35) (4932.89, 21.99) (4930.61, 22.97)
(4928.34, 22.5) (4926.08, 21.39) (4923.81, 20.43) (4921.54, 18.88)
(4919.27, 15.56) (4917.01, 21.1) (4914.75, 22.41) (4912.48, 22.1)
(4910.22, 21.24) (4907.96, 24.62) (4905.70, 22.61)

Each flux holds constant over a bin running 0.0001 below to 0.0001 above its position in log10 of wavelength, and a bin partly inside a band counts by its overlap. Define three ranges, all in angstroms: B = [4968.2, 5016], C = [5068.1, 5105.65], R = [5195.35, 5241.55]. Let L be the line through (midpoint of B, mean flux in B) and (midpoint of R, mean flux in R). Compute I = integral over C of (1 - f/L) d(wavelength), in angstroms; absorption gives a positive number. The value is 4.3 angstroms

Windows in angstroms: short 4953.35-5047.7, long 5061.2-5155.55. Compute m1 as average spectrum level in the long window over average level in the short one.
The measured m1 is 0.89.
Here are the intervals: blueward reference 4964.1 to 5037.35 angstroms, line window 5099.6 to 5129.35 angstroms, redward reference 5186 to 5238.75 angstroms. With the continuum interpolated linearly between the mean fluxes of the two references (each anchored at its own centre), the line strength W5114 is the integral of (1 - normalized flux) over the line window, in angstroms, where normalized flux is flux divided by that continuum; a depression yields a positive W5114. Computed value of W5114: 3.93 angstroms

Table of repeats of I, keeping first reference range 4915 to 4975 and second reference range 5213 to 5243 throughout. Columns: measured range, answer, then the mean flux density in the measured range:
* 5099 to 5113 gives 3.27 angstroms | 16.6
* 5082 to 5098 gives 2.86 angstroms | 17.8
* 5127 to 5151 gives 5.62 angstroms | 16.8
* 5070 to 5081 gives 1.99 angstroms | 17.7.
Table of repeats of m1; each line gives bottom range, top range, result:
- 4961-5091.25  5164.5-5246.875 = 0.94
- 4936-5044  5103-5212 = 0.80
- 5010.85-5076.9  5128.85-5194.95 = 0.82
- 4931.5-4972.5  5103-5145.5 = 0.81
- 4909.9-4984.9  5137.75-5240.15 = 0.82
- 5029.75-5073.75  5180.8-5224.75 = 0.96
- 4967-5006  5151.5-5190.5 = 0.72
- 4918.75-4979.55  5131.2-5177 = 0.74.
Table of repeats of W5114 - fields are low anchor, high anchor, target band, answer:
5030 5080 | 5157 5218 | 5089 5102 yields -0.08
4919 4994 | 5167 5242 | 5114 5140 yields 1.90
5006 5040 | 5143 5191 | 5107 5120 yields -1.43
